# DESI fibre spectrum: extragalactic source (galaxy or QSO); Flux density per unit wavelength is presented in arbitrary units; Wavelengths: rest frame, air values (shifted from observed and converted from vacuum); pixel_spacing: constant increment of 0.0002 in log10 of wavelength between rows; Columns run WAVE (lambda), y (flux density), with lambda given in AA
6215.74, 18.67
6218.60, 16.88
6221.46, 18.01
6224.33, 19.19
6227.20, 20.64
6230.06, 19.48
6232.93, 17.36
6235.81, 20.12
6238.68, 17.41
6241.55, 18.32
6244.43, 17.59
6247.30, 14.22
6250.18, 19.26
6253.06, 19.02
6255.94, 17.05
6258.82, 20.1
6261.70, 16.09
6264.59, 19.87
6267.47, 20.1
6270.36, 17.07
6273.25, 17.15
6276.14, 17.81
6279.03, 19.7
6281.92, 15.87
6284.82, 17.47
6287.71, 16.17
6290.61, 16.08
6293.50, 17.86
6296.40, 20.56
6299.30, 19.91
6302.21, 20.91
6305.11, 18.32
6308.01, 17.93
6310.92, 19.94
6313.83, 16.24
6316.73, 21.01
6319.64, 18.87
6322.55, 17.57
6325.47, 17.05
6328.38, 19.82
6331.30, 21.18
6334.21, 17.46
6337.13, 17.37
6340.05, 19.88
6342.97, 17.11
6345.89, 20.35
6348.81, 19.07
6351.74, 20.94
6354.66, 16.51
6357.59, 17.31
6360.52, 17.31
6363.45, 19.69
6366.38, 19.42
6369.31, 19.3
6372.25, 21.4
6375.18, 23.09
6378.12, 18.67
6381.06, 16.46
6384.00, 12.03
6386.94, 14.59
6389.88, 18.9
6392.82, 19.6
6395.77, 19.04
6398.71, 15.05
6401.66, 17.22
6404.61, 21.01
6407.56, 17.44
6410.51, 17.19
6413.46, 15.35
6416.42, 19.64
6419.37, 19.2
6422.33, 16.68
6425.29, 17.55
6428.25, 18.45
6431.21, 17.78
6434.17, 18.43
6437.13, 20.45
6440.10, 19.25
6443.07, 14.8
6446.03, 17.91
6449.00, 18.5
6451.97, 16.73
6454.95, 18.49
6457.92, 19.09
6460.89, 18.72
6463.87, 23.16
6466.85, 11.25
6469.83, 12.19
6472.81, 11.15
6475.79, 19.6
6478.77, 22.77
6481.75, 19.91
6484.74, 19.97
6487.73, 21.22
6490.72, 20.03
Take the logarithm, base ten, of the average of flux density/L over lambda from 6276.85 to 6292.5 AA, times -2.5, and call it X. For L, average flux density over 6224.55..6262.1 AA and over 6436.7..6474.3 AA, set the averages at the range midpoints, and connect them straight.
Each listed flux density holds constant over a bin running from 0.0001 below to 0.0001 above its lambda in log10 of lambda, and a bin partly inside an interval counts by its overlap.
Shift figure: 0.06 mag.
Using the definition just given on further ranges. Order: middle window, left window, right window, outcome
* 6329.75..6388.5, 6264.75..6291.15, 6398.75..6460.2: -0.037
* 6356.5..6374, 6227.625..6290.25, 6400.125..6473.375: -0.085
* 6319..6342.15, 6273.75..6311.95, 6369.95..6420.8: -0.024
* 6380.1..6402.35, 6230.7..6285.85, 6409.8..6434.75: 0.079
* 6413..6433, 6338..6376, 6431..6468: 0.030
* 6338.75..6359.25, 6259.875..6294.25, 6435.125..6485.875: -0.059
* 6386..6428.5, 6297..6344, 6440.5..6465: 0.043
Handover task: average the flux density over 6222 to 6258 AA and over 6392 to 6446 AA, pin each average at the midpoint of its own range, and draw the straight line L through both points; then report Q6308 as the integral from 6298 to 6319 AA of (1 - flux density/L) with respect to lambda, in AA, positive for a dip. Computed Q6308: -1.1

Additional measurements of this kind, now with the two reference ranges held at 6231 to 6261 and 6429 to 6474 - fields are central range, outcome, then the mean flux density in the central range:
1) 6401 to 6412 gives -0.5 AA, 18.3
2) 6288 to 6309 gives -1.0 AA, 18.7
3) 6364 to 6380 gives -2.5 AA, 20.2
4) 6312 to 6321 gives -0.5 AA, 18.8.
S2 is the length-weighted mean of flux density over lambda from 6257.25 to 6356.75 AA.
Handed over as 18.5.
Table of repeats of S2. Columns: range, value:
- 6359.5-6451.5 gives 18.1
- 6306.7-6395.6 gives 18.5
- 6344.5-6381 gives 19.3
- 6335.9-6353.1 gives 19.1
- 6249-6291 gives 18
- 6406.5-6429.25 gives 17.7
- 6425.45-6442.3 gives 18.6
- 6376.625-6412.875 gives 17.2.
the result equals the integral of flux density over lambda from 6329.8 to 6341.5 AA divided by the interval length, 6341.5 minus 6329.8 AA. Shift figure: 19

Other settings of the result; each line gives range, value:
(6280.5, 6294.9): 16.7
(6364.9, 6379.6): 20.4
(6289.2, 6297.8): 18.2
